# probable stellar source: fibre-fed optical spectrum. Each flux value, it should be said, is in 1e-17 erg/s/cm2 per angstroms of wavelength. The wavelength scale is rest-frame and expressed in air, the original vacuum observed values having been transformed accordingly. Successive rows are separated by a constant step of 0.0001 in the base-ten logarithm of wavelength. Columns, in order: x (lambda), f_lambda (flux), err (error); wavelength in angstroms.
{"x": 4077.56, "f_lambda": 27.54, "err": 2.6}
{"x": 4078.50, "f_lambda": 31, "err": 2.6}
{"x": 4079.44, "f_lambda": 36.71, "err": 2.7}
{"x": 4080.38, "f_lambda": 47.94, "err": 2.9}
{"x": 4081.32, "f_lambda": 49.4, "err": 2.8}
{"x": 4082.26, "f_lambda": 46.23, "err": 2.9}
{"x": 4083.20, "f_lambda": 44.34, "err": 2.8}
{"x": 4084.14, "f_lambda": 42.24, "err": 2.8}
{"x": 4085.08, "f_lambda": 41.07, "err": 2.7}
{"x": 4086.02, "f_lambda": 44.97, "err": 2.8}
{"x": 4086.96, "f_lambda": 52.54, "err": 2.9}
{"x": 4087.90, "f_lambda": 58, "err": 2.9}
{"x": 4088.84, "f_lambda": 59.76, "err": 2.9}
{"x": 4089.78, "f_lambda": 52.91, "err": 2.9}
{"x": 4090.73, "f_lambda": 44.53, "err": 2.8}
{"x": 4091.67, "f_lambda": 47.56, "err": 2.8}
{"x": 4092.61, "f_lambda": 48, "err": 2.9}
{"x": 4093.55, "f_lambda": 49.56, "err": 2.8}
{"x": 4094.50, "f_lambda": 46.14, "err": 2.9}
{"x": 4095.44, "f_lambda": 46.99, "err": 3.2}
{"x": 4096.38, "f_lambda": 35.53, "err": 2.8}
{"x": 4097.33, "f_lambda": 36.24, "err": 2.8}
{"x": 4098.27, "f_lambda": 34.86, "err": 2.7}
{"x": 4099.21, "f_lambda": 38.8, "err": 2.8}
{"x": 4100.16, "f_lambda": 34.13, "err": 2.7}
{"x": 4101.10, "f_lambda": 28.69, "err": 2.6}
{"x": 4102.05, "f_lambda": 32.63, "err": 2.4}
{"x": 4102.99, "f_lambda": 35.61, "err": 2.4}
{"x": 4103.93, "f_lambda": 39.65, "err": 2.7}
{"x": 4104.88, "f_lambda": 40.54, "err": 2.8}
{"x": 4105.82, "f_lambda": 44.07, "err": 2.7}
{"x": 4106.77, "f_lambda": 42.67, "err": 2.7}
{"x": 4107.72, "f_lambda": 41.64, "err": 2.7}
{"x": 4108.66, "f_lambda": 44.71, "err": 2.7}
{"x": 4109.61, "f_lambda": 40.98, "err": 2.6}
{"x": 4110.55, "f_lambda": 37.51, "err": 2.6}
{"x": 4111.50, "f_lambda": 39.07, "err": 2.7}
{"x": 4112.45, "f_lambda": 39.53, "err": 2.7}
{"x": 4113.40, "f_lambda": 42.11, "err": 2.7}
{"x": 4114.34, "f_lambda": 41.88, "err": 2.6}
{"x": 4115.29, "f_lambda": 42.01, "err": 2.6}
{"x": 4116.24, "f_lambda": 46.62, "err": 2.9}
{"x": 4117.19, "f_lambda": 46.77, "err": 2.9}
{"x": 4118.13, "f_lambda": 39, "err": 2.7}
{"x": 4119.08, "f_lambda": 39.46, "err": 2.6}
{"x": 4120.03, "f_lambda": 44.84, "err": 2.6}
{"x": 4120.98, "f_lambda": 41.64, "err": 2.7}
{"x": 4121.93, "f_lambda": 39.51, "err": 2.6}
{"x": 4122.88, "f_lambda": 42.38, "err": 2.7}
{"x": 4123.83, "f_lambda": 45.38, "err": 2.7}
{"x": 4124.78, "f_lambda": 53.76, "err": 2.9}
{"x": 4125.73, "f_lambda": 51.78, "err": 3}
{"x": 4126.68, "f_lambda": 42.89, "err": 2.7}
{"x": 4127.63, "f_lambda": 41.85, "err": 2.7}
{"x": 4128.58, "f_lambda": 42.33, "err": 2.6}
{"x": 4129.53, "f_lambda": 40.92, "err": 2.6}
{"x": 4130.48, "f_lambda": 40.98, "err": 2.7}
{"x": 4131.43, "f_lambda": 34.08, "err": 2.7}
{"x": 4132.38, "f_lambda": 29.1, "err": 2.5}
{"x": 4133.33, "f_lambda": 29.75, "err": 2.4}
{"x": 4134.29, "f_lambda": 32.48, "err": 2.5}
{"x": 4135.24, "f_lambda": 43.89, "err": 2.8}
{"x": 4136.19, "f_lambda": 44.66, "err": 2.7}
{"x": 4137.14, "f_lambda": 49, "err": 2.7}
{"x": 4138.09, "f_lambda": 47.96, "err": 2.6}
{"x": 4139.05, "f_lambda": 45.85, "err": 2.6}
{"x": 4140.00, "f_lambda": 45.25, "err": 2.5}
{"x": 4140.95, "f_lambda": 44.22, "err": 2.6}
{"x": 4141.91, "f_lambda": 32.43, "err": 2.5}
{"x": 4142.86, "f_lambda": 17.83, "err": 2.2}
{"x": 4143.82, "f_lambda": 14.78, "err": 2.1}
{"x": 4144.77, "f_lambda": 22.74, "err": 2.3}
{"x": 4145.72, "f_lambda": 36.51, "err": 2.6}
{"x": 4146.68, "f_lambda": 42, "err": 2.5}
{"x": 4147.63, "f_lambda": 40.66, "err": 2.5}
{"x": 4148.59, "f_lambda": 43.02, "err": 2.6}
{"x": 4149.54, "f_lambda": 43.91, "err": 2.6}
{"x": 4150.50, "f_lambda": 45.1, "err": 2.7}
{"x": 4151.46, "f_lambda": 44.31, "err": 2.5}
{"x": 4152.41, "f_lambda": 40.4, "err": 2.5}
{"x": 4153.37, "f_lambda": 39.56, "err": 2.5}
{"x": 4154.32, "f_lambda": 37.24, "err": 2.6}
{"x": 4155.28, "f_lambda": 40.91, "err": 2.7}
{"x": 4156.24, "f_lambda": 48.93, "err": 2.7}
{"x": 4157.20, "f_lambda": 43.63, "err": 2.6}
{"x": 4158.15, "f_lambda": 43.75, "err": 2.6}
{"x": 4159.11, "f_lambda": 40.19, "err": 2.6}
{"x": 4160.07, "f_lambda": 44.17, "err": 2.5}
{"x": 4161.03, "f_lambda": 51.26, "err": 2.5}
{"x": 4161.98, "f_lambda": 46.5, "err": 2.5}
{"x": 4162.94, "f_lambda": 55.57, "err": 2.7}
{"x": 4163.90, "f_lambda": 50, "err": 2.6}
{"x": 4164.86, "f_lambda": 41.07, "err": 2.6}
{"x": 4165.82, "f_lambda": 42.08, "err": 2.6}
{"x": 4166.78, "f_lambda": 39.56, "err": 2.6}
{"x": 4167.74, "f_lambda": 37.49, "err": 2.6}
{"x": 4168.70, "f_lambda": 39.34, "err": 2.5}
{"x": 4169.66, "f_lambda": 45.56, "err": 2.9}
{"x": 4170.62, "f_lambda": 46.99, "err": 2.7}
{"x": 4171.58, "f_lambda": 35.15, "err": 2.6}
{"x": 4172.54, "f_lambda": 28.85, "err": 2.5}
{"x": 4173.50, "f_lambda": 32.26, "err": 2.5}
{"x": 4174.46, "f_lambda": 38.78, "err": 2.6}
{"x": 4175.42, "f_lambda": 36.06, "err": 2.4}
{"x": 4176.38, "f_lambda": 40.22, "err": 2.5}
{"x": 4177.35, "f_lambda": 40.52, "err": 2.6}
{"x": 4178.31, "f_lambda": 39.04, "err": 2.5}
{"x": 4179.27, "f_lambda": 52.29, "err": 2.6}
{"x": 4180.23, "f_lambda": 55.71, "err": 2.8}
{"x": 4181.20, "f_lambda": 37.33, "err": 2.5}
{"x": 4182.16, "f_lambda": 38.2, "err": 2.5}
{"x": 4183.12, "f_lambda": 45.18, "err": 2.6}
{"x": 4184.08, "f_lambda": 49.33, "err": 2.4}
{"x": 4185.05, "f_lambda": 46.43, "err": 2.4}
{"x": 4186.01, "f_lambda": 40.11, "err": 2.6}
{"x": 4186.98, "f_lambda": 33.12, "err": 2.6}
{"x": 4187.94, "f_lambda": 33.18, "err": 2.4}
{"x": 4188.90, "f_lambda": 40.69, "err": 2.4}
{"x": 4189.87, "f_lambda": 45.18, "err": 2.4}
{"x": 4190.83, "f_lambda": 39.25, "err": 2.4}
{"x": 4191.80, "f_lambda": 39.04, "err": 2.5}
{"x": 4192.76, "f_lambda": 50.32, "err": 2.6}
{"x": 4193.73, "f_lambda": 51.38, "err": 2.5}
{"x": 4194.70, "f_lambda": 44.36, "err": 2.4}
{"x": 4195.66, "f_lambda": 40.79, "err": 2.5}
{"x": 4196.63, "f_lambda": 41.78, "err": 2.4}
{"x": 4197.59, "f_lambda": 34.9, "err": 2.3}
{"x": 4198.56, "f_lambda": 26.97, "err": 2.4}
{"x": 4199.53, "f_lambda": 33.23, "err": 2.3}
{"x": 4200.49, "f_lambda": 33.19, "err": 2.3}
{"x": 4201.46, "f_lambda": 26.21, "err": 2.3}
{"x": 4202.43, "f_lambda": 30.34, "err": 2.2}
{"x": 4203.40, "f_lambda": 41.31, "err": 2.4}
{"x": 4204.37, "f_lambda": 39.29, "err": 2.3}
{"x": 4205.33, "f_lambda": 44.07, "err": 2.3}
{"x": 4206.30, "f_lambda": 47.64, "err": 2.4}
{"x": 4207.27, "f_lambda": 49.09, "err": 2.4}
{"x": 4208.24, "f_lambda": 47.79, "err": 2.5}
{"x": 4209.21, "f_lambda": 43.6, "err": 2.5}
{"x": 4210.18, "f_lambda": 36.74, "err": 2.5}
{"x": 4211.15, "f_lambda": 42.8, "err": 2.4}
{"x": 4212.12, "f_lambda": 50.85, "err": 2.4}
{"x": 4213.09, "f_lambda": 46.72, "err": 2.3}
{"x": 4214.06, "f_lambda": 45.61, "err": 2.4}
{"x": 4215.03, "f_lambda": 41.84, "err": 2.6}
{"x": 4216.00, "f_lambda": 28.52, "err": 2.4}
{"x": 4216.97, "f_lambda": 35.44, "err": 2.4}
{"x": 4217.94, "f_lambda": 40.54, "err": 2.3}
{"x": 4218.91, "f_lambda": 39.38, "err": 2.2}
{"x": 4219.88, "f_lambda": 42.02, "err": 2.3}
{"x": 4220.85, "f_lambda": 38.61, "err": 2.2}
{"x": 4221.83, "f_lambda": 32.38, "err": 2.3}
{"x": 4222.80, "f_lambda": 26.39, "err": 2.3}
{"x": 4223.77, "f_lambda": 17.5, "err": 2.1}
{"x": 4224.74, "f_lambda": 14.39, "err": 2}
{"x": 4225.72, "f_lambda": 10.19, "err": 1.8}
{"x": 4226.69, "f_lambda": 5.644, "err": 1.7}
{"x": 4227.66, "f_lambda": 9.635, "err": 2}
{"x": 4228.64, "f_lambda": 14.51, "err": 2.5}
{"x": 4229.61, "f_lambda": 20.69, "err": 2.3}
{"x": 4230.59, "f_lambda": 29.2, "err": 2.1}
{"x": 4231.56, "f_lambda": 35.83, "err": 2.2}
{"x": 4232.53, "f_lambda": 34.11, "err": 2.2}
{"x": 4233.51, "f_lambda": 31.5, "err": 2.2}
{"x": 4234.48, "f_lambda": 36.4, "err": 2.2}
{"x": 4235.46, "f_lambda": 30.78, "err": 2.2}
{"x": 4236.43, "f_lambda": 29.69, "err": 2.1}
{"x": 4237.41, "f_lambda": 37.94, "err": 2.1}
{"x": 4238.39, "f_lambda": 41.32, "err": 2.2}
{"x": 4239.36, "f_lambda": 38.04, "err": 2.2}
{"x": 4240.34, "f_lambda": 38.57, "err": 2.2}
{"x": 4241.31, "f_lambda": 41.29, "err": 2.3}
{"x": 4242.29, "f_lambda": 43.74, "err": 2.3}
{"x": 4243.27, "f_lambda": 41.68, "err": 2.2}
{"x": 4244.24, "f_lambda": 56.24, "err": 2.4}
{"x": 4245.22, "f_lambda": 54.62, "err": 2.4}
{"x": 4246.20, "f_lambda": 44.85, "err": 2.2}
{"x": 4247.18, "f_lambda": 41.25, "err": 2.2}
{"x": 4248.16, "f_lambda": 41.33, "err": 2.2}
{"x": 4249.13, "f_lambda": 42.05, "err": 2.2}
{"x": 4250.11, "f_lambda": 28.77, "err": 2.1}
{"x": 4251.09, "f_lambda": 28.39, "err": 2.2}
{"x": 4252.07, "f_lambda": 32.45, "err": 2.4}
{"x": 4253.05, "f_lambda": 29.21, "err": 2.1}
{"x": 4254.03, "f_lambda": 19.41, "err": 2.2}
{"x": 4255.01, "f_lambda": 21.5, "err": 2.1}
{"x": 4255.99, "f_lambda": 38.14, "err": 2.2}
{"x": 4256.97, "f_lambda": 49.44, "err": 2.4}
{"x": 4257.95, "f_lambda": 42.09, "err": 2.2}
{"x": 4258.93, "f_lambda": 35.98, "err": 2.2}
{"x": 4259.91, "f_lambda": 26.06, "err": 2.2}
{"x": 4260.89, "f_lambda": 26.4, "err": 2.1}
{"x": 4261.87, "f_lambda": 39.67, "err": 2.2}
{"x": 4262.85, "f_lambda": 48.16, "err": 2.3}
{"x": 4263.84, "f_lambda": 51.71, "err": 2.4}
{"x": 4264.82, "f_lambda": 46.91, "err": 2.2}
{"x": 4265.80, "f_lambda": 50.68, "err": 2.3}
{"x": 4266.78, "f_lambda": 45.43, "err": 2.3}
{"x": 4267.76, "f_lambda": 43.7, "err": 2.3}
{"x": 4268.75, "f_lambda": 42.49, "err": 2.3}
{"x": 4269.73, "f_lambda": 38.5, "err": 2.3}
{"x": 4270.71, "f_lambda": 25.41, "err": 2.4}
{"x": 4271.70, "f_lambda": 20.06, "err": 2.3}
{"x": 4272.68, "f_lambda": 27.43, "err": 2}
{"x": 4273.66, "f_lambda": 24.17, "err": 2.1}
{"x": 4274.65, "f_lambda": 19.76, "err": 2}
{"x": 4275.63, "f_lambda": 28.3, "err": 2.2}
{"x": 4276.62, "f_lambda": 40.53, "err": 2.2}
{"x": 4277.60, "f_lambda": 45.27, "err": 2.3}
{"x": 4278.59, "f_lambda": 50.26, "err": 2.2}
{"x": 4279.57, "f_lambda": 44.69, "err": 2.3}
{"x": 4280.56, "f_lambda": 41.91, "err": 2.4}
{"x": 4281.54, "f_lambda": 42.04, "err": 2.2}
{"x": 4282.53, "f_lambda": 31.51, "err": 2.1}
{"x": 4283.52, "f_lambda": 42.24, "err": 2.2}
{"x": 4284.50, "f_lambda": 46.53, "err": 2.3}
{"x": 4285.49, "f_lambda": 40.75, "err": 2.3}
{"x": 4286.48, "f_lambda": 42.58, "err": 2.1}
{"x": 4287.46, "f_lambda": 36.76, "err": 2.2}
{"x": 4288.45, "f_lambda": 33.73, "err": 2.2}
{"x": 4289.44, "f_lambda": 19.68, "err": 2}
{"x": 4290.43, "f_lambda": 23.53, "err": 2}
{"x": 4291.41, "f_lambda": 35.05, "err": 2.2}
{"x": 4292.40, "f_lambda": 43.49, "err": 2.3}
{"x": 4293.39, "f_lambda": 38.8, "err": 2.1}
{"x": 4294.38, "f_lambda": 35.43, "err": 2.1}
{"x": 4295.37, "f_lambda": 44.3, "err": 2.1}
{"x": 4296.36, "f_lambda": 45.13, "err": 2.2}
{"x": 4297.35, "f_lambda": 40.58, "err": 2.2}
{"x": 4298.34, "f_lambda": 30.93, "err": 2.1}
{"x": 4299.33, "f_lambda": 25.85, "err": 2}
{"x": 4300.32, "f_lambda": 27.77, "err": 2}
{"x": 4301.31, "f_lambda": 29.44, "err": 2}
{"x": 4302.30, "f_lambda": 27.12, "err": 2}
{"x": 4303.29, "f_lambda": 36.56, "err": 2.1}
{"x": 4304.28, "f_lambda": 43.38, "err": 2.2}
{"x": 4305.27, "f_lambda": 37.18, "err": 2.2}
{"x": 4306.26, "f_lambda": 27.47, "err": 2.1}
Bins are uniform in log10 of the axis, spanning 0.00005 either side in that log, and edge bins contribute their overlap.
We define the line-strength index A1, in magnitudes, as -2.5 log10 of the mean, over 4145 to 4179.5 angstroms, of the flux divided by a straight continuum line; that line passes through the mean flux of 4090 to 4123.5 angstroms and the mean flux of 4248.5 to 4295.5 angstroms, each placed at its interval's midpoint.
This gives -0.060 mag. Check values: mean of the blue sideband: 41.1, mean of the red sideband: 36.4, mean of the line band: 41.8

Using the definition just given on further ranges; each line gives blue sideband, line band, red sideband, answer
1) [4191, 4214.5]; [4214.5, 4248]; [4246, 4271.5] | 0.18 mag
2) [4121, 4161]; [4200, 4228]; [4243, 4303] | 0.11 mag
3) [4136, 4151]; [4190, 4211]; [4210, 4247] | -0.13 mag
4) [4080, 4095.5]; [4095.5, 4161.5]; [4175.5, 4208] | 0.13 mag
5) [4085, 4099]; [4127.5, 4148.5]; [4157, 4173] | 0.19 mag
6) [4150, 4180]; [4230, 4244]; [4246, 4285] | 0.05 mag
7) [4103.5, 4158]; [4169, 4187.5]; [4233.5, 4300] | -0.04 mag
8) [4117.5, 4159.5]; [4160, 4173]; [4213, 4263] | -0.12 mag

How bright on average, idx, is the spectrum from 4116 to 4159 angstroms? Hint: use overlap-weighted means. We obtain 40.5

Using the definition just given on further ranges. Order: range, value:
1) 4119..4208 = 40.8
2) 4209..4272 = 35.5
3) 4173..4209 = 40.7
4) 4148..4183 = 42.4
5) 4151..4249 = 38.8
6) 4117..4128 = 44.1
